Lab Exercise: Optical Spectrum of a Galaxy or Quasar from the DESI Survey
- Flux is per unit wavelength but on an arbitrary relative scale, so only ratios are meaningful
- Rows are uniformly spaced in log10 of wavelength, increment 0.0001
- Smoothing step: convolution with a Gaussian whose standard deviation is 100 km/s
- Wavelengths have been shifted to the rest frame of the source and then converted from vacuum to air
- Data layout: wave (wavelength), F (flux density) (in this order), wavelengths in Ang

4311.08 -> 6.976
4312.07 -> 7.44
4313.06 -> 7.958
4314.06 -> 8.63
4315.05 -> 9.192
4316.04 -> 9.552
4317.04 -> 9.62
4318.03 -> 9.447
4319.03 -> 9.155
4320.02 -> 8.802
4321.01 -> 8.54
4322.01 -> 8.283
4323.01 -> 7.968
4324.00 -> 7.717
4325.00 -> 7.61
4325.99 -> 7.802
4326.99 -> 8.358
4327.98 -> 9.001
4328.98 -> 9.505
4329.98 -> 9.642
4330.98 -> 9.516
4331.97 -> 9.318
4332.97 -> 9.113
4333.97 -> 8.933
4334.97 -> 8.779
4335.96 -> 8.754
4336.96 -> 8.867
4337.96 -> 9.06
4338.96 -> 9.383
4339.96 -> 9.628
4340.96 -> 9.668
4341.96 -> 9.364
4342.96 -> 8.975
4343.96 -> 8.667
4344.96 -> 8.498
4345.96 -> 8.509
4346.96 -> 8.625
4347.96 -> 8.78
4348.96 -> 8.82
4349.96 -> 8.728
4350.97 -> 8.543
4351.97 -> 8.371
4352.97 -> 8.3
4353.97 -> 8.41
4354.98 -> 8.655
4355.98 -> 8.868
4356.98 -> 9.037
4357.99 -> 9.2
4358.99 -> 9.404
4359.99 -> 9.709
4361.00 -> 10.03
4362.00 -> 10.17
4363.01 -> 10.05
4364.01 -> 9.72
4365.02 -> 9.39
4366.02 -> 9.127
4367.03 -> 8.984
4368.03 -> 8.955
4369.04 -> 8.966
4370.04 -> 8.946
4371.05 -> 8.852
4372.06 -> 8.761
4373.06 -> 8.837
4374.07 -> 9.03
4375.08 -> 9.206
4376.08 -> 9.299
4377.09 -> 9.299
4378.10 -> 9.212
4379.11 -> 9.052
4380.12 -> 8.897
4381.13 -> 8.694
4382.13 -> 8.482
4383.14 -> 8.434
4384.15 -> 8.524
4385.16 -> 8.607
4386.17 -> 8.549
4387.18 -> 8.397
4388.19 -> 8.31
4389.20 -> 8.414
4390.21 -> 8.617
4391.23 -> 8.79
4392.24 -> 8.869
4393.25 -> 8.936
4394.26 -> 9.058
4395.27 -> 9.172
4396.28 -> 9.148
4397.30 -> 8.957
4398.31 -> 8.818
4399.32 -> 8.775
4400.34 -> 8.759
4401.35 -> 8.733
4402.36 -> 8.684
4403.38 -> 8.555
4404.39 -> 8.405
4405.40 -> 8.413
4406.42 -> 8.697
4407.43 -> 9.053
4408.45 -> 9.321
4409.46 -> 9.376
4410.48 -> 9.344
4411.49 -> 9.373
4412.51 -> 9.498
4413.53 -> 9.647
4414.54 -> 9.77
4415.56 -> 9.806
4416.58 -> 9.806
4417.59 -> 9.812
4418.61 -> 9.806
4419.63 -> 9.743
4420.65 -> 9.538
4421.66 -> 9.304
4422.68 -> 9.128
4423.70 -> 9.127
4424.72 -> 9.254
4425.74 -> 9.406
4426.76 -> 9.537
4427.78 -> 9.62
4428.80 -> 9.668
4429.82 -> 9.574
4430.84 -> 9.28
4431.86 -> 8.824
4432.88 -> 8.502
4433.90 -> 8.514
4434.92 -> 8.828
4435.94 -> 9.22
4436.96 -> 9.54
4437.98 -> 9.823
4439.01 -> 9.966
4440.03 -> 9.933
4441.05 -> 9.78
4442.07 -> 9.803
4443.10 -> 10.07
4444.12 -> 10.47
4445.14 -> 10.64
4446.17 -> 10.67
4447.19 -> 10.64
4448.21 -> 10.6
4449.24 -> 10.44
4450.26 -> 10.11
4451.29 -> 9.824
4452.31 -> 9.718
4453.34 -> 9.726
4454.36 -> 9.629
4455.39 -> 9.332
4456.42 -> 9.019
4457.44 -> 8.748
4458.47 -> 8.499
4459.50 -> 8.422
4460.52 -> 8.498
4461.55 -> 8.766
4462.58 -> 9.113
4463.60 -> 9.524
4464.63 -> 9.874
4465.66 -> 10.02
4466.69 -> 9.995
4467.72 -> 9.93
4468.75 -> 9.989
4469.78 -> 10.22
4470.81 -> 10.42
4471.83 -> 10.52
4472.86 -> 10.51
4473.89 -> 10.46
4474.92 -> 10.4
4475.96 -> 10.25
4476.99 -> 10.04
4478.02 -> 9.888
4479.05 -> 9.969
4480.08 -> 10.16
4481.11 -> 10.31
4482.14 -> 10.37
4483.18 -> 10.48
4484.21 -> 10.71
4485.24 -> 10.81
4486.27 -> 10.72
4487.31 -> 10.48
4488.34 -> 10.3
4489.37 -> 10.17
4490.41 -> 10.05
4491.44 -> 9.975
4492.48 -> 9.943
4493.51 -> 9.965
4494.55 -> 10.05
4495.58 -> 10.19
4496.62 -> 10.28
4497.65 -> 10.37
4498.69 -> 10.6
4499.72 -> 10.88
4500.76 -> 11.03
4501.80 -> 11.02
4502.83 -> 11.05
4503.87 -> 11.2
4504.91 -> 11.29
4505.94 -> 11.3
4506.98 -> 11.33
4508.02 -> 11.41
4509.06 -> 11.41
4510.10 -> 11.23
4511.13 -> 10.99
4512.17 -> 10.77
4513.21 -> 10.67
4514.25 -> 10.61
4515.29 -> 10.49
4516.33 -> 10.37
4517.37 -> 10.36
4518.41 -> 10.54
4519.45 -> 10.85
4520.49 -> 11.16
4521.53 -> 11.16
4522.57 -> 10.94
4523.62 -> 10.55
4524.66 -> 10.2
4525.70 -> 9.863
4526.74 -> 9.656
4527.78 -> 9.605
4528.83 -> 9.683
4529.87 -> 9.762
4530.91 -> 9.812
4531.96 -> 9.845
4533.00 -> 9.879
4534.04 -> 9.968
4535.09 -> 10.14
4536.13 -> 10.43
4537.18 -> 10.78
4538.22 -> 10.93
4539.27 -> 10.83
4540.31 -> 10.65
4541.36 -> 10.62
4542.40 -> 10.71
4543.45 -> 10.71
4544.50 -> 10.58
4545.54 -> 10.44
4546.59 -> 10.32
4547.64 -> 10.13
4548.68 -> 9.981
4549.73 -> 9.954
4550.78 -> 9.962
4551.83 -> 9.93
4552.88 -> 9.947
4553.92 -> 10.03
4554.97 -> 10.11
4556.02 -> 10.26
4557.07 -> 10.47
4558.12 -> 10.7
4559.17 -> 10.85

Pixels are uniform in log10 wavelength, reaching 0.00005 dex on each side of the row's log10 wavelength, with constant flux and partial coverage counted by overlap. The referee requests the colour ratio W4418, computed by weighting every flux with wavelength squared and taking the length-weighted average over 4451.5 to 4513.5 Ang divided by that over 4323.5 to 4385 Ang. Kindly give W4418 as 1.2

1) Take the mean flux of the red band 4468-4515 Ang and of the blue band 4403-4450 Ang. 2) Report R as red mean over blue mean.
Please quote 1.11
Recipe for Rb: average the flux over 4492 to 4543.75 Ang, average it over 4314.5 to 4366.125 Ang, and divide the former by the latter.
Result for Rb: 1.18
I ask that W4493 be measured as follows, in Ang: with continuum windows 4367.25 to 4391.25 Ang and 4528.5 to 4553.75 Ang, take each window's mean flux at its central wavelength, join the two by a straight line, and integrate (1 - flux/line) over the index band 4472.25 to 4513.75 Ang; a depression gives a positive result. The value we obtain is -3.2 Ang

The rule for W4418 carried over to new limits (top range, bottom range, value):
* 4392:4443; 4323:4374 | 1.07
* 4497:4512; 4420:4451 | 1.18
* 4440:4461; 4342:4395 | 1.13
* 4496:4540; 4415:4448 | 1.14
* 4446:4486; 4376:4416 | 1.15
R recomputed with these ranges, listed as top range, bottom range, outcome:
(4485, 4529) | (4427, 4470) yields 1.10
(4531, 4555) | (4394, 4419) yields 1.12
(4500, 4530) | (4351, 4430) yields 1.18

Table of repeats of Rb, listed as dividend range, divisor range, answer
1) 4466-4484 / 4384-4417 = 1.14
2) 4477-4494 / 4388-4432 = 1.12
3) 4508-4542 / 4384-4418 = 1.17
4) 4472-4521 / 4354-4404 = 1.18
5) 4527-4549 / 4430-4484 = 1.05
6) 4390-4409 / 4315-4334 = 1.00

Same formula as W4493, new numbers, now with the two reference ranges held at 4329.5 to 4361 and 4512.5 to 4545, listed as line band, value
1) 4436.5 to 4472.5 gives 0.16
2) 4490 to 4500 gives -0.08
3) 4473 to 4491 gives -0.52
